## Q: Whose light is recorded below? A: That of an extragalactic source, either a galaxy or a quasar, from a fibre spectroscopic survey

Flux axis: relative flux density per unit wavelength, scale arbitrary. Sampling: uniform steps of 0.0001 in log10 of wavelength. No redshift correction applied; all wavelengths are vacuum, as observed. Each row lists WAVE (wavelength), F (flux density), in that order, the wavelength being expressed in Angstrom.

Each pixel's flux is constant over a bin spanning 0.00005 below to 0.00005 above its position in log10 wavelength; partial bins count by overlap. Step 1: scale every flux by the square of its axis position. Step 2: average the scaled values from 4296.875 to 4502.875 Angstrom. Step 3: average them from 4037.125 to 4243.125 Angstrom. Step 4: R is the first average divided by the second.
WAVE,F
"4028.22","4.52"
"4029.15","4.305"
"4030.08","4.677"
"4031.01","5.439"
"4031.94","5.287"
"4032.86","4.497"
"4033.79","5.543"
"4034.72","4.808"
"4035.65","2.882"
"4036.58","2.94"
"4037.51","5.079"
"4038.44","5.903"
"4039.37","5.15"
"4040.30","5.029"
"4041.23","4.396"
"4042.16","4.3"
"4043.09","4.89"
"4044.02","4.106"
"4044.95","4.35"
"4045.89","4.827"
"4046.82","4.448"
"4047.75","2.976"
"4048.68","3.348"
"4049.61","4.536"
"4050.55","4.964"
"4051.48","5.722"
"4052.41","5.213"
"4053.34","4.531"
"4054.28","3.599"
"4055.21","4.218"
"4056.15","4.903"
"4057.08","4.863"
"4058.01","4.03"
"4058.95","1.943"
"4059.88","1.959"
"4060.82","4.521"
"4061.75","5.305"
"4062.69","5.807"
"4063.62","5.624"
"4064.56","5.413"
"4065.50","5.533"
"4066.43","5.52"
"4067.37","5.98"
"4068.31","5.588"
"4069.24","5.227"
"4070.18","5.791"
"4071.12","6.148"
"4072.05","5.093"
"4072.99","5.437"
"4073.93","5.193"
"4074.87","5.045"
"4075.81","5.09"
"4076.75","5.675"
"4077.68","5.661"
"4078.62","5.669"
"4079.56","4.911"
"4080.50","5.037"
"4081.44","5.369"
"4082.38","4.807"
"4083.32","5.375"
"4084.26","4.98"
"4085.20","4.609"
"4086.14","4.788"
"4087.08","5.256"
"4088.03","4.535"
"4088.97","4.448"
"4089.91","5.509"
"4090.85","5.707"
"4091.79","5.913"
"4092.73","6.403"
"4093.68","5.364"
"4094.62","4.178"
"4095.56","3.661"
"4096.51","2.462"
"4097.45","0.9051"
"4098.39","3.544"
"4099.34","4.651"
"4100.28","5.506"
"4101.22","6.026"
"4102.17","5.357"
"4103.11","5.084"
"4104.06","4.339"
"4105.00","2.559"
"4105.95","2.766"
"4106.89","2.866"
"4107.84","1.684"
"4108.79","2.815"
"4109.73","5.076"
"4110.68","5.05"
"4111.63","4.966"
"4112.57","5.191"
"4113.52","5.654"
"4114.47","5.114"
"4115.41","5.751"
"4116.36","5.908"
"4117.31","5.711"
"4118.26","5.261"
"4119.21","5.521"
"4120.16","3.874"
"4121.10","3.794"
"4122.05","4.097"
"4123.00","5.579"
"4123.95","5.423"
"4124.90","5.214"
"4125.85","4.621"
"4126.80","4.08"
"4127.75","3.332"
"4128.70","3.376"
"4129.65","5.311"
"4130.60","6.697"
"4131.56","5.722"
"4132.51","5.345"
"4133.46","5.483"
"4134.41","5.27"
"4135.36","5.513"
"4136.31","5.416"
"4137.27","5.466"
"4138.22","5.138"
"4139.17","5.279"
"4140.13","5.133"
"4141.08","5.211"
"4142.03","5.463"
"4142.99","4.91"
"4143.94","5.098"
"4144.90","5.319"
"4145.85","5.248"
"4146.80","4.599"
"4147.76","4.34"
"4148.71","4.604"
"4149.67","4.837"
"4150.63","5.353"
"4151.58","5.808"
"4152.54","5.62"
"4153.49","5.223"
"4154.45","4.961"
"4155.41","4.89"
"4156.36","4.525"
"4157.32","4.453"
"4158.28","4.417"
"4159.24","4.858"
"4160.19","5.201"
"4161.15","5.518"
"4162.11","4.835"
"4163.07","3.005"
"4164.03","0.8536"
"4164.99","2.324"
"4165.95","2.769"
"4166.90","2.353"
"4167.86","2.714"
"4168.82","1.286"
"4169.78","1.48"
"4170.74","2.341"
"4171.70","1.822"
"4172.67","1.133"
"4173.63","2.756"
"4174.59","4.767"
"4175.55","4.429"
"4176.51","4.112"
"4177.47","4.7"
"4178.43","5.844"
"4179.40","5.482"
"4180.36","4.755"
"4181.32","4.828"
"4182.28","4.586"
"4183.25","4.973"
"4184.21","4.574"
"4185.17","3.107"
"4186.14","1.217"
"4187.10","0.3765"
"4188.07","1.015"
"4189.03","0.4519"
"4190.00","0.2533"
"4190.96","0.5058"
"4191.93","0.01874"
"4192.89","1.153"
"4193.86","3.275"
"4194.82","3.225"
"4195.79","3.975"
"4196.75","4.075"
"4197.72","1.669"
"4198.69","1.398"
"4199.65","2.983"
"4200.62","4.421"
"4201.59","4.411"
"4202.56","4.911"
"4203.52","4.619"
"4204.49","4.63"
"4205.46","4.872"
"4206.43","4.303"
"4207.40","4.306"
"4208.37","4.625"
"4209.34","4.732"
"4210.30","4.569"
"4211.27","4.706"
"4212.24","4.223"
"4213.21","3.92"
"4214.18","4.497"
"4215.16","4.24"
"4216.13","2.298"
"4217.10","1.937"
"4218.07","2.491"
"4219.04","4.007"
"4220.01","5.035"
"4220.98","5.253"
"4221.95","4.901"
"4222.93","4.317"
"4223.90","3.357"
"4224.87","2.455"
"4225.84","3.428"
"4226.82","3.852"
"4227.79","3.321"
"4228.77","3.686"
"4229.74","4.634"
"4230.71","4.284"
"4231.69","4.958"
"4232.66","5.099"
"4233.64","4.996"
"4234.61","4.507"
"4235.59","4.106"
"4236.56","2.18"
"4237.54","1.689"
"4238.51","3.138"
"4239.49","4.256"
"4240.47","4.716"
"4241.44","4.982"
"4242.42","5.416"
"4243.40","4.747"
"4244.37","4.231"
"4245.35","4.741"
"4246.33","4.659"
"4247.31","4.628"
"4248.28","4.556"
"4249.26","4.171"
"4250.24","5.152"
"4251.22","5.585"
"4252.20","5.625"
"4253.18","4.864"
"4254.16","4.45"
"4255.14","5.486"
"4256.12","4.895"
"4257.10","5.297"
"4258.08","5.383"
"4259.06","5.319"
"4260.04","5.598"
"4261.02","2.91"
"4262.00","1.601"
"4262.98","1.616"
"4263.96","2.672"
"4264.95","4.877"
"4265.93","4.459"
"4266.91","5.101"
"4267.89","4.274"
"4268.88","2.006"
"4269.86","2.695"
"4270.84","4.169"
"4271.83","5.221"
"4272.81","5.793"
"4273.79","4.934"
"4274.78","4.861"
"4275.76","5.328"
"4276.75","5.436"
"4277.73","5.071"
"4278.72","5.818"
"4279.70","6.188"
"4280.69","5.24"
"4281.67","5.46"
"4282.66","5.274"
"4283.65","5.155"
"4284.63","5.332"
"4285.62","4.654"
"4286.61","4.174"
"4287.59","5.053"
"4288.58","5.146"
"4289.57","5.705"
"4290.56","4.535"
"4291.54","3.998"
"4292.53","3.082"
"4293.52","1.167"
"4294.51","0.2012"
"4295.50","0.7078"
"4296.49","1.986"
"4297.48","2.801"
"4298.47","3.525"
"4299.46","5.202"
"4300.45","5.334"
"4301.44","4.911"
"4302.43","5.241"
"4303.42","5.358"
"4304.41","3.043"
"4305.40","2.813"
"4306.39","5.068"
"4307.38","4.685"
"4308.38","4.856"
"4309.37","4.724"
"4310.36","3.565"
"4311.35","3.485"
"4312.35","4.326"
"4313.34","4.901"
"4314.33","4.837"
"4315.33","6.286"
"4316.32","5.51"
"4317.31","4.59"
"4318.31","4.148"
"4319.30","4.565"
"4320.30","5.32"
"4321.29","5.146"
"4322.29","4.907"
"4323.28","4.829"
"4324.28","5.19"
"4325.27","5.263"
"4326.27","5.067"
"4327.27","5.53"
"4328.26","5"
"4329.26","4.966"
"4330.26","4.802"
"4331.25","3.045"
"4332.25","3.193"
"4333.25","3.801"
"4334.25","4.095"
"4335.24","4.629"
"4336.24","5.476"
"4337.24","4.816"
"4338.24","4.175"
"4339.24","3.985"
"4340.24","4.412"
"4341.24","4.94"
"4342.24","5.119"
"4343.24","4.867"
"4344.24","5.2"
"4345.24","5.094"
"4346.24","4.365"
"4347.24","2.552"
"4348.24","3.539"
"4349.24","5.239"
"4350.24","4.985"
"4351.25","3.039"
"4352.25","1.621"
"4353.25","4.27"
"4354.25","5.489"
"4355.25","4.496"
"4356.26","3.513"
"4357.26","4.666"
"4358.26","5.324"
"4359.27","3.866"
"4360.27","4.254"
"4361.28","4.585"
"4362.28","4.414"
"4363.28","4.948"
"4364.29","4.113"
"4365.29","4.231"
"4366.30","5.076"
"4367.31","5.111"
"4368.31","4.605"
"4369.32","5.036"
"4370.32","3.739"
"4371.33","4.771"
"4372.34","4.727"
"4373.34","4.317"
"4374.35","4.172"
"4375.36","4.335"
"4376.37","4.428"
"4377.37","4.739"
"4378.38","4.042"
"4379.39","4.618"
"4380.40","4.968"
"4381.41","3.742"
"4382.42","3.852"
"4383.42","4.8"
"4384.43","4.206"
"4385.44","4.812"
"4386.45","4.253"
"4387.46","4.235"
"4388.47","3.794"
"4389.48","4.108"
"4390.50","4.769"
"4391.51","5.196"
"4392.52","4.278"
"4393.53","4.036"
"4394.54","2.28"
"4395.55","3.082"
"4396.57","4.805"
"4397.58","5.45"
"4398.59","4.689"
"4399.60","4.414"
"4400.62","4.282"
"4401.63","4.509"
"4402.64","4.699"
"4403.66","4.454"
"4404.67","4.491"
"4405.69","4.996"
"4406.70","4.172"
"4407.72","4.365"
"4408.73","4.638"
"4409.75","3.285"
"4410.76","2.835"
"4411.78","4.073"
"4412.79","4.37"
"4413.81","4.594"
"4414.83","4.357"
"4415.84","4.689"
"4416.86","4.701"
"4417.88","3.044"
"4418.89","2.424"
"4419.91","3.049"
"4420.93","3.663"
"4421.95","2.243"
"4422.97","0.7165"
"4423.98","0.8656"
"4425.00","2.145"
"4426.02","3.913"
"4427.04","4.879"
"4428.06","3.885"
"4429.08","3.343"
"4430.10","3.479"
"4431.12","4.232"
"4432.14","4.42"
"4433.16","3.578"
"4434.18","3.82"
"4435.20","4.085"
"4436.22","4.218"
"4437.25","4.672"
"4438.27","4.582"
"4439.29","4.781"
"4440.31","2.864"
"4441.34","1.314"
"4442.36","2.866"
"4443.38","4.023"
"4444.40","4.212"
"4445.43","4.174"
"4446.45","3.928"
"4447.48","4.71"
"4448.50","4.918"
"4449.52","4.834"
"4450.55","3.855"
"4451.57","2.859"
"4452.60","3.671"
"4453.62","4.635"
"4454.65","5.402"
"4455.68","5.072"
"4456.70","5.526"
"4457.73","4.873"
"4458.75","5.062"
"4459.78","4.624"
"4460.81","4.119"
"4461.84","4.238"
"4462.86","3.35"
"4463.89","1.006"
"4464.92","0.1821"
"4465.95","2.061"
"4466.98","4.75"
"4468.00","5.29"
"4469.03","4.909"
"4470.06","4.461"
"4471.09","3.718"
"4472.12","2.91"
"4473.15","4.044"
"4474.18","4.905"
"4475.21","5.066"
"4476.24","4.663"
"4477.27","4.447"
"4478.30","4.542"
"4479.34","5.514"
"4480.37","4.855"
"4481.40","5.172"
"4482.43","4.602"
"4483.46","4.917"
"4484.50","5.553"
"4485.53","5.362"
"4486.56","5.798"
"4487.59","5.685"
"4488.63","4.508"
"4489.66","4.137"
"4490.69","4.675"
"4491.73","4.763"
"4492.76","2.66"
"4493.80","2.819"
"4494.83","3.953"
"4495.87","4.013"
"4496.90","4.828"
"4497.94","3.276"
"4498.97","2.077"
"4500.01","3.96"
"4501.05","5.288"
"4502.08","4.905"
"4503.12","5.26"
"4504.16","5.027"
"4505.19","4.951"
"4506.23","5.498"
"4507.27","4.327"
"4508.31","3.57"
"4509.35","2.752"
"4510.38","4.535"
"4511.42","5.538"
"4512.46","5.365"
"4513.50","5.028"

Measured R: 1.12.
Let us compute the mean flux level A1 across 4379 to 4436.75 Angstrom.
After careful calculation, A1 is 3.96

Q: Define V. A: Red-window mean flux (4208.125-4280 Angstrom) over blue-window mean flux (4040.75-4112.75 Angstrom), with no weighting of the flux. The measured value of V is 0.92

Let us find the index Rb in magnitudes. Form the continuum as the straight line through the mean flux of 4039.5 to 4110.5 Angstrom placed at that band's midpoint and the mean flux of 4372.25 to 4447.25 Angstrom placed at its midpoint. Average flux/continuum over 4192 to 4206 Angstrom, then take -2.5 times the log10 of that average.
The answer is 0.27 mag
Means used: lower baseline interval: 4.66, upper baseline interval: 3.97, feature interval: 3.44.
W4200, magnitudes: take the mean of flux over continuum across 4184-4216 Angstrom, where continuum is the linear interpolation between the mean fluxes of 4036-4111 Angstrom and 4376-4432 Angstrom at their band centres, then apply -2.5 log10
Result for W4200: 0.35 mag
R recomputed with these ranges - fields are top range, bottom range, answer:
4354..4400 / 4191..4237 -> 1.26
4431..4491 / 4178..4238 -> 1.33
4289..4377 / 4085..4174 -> 1.07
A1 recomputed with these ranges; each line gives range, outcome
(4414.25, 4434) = 3.36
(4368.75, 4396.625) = 4.28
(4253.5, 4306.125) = 4.28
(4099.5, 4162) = 4.89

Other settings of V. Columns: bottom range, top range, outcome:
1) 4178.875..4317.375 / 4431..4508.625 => 1.05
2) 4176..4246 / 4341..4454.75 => 1.11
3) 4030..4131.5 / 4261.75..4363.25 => 0.93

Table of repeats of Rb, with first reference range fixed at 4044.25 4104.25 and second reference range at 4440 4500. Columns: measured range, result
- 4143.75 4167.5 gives 0.063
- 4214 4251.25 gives 0.116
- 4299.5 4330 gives -0.087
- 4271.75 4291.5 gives -0.161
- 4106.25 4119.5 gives 0.008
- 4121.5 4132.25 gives -0.029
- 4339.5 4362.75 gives 0.006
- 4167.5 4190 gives 0.439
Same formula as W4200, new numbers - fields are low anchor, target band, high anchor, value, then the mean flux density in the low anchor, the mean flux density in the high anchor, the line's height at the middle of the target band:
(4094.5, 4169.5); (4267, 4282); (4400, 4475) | -0.148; 4.52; 3.88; 4.22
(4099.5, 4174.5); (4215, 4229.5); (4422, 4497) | 0.193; 4.46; 4.06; 4.35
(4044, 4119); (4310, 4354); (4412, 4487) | -0.069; 4.74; 4.01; 4.24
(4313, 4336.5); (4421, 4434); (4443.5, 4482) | 0.346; 4.79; 4.23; 4.37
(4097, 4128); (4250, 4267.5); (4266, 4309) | -0.029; 4.48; 4.34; 4.36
